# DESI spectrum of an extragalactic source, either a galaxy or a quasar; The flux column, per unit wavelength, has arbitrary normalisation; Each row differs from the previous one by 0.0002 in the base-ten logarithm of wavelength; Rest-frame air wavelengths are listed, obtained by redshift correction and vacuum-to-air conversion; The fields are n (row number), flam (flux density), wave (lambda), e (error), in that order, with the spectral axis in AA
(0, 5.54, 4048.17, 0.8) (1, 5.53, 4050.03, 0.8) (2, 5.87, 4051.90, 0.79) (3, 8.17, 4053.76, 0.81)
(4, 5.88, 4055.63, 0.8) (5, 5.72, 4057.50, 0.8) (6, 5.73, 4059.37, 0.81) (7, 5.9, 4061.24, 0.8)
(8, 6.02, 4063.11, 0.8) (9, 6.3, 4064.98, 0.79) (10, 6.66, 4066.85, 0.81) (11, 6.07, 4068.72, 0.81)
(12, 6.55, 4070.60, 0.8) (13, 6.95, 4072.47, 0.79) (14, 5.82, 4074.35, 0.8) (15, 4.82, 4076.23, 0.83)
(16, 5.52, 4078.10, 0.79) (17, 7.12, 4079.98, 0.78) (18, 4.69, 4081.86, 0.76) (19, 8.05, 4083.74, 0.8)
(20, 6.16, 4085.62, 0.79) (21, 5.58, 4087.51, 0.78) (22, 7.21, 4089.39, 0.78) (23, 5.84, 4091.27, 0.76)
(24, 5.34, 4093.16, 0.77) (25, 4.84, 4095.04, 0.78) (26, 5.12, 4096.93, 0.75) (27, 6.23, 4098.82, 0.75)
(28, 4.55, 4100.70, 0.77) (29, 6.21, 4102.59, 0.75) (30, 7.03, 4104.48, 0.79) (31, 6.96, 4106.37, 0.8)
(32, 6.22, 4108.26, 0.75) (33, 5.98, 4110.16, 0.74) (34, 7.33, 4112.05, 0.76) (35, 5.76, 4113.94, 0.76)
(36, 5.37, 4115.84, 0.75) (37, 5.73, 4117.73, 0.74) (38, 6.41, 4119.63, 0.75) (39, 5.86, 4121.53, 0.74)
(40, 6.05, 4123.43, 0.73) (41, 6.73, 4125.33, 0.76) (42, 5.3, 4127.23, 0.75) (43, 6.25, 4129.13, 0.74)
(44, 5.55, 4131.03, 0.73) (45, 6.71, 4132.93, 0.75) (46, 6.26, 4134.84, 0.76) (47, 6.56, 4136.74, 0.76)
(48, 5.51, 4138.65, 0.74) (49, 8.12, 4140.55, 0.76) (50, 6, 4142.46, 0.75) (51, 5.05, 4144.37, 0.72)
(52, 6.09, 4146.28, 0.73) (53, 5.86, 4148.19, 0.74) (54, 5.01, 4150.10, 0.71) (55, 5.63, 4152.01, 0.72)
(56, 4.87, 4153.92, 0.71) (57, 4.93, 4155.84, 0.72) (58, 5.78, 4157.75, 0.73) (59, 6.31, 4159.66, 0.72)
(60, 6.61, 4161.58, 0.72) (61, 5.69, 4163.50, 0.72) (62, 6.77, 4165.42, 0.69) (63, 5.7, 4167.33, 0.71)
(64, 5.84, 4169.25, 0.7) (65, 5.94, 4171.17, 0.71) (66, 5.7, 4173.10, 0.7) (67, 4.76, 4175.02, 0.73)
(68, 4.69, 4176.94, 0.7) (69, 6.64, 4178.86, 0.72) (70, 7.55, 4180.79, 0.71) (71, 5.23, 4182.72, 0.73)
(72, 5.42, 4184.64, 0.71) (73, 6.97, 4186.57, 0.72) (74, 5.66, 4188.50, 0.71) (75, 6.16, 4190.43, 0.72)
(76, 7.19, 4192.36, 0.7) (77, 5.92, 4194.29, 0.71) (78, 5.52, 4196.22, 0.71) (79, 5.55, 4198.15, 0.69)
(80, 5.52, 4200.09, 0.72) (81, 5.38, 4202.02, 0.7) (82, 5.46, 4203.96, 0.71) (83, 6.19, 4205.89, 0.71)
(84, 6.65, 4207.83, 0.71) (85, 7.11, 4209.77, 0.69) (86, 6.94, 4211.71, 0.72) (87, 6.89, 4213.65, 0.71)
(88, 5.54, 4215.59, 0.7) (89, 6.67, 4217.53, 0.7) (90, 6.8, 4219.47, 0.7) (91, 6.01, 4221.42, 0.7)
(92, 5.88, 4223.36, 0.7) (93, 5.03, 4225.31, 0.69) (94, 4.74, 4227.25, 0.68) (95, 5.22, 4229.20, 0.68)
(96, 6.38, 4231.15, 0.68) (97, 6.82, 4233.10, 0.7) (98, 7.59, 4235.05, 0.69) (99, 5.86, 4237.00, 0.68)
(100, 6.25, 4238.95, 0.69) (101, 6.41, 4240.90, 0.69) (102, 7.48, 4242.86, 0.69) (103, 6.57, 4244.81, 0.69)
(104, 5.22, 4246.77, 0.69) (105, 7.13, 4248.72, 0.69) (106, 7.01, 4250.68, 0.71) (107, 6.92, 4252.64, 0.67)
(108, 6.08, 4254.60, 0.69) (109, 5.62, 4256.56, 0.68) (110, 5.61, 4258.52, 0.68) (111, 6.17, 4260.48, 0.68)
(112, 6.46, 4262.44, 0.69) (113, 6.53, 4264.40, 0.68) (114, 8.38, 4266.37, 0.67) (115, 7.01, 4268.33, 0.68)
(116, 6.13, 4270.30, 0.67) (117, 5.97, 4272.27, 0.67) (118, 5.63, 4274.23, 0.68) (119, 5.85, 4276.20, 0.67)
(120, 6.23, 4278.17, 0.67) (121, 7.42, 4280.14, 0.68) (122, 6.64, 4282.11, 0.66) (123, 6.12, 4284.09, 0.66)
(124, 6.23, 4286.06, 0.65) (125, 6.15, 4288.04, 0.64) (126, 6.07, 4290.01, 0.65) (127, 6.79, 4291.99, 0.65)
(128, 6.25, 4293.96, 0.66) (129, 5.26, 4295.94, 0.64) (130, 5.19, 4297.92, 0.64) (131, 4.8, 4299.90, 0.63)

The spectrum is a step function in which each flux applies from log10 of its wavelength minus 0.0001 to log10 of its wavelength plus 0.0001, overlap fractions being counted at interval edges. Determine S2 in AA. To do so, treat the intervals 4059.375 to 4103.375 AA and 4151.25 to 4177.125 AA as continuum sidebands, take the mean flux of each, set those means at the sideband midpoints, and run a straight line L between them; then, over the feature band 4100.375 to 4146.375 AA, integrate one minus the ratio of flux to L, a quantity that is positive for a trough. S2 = -2.66 AA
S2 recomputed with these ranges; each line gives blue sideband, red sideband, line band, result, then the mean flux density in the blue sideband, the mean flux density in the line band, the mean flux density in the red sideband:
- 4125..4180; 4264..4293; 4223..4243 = 0.5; 5.89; 6.1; 6.47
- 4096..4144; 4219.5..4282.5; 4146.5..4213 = 3.2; 6.14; 5.92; 6.33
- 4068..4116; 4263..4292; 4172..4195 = 1.0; 6.06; 5.99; 6.46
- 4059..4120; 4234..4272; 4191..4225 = 1.3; 6.06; 6.17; 6.54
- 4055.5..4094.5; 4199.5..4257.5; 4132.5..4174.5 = 1.6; 6.08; 5.93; 6.25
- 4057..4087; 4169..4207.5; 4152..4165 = 0.4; 6.13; 5.74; 5.88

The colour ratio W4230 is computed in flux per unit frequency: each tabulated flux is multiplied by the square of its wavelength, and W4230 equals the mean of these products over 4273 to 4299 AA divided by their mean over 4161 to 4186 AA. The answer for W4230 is 1.10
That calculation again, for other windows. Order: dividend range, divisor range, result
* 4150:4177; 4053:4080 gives 0.96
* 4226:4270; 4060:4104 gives 1.16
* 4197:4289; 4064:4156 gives 1.11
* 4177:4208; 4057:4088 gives 1.04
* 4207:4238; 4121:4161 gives 1.10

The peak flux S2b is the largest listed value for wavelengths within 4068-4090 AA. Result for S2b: 8.05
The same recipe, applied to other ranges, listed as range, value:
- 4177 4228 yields 7.55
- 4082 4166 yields 8.12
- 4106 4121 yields 7.33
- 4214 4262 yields 7.59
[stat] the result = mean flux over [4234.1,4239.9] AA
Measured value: 6.57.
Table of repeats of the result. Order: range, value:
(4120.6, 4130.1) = 6.04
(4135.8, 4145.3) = 6.25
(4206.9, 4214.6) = 6.9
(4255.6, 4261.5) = 5.81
